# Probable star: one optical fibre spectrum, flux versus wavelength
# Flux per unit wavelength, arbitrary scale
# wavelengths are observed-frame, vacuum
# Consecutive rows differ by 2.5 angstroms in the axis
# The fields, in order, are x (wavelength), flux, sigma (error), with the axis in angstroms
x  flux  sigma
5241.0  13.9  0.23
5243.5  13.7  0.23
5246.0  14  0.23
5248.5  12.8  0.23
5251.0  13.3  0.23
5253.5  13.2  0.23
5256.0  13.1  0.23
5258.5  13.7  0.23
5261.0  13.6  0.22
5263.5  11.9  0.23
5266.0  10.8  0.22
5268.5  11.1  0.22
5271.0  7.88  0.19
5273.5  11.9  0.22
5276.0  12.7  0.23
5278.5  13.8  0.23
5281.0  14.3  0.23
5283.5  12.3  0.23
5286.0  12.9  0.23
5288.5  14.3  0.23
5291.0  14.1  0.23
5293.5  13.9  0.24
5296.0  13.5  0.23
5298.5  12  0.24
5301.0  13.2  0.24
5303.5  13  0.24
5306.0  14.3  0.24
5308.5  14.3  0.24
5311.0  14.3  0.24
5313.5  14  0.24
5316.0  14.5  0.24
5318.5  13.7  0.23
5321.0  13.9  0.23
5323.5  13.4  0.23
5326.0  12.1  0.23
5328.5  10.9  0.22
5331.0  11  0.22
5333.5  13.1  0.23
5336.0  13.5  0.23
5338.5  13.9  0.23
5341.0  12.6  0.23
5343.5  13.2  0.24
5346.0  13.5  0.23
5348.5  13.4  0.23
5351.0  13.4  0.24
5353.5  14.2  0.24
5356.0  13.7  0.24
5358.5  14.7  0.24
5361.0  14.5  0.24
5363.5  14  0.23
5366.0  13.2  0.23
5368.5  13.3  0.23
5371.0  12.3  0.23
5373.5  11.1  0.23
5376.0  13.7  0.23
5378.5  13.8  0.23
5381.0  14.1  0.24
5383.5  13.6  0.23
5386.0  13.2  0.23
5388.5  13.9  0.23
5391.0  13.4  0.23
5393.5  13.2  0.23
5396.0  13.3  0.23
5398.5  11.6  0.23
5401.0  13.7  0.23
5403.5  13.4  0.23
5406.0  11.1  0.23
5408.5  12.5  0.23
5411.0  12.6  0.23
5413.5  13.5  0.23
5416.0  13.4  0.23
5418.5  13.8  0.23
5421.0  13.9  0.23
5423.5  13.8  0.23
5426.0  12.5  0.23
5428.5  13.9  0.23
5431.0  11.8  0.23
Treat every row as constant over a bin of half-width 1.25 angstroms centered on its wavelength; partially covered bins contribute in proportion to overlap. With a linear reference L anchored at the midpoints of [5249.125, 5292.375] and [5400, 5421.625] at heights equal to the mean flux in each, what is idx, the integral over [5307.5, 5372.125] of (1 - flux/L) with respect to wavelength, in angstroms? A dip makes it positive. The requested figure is -2.8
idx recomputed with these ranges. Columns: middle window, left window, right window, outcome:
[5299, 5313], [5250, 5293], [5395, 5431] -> -1.08 angstroms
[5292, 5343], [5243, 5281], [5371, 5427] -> -1.94 angstroms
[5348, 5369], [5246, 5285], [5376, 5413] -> -1.47 angstroms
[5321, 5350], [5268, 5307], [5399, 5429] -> 0.26 angstroms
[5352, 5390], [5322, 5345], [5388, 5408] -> -2.24 angstroms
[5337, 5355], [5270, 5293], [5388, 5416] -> -0.85 angstroms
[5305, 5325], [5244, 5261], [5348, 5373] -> -0.76 angstroms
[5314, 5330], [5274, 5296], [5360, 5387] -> 0.39 angstroms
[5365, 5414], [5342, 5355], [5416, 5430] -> 1.85 angstroms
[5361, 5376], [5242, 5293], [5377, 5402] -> 0.31 angstroms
